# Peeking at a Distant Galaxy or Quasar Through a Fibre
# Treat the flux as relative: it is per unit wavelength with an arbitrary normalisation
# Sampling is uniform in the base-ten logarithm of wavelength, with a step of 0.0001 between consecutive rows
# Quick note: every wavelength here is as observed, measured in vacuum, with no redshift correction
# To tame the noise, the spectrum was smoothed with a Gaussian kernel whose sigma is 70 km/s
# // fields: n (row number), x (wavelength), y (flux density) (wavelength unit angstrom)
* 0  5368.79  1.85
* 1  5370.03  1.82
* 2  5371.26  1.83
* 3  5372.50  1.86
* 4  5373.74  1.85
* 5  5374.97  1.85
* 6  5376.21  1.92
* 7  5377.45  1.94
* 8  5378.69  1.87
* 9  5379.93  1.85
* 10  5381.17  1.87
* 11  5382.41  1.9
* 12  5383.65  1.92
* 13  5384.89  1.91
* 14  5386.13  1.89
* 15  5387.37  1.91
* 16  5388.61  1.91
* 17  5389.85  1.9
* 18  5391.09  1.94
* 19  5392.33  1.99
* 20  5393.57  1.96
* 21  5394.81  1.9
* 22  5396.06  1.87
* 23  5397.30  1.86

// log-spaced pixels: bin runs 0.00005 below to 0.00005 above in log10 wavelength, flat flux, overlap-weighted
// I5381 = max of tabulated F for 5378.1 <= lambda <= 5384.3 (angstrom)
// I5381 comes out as 1.92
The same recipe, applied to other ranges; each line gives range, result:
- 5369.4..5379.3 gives 1.94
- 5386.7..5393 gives 1.99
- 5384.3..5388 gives 1.91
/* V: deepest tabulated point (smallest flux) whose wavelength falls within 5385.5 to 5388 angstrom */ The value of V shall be 1.89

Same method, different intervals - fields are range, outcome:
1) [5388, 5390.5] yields 1.9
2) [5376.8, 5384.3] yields 1.85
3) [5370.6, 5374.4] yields 1.83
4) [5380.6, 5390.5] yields 1.87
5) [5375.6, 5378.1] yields 1.92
